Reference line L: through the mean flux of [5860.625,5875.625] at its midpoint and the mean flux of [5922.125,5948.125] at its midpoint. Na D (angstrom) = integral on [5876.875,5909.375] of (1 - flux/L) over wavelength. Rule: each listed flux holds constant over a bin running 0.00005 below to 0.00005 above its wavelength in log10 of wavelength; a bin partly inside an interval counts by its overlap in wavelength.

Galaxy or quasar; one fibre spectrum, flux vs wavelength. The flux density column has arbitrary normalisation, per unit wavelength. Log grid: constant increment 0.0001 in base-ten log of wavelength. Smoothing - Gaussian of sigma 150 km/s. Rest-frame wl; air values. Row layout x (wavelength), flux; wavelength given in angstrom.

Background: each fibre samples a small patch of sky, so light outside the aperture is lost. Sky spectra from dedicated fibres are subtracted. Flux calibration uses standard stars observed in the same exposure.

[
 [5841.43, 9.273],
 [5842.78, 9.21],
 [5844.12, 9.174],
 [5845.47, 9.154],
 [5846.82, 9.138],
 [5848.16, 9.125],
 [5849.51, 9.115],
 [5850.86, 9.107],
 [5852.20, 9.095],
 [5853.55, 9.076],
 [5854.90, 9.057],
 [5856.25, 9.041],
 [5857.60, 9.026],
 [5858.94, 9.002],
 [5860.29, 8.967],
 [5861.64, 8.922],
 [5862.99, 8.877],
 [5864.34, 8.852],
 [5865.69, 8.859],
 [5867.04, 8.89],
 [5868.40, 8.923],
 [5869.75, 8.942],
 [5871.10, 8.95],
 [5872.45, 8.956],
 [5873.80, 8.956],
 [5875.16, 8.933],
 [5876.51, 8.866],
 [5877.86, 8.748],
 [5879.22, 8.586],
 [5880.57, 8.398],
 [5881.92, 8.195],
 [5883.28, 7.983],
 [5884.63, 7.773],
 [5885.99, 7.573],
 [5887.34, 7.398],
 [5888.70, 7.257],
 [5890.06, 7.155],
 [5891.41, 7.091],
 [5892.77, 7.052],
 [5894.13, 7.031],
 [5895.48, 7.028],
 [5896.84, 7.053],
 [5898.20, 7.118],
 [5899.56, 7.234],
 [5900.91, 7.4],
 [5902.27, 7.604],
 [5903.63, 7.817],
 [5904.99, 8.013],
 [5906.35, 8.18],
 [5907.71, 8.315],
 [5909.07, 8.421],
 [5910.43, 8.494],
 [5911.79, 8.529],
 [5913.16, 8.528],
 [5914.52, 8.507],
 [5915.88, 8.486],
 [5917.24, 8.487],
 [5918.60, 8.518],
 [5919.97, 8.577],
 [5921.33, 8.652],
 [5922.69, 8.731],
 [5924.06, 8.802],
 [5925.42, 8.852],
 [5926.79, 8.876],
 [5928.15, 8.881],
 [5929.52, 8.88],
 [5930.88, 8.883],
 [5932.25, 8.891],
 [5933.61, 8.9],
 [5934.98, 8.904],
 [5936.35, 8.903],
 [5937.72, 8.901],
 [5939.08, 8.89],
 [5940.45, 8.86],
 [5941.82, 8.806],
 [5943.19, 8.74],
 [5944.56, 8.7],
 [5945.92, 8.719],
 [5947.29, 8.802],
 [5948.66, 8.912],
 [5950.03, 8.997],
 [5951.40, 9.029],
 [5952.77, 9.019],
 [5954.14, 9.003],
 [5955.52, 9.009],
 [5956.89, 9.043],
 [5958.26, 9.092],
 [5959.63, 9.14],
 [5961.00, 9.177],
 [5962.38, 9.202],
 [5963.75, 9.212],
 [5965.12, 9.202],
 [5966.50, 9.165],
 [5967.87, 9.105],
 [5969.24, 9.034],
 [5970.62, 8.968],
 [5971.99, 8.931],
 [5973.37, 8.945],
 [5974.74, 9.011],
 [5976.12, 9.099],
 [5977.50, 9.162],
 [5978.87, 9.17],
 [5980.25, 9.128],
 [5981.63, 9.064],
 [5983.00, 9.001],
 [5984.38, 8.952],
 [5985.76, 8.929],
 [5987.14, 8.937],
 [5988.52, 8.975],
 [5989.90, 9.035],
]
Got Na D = 4.4 angstrom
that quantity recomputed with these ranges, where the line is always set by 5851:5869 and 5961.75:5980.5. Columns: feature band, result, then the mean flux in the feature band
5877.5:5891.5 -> 1.8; 7.84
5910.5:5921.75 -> 0.6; 8.53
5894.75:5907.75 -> 2.1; 7.54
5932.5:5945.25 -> 0.3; 8.85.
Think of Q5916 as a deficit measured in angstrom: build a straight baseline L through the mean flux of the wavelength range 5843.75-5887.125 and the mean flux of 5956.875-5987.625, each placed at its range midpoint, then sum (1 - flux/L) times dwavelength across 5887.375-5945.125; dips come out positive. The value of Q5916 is 4.4 angstrom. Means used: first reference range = 8.8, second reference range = 9.07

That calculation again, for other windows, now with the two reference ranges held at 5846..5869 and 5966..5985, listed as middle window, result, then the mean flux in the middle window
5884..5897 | 2.6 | 7.25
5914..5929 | 0.6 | 8.67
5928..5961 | 0.4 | 8.92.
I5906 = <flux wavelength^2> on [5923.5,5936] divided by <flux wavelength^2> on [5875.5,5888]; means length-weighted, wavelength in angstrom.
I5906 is 1.10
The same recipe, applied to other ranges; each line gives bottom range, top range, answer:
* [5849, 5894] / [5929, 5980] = 1.09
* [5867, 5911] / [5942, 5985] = 1.16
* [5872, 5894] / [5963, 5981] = 1.17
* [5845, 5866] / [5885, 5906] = 0.82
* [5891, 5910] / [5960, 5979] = 1.23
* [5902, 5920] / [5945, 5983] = 1.11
